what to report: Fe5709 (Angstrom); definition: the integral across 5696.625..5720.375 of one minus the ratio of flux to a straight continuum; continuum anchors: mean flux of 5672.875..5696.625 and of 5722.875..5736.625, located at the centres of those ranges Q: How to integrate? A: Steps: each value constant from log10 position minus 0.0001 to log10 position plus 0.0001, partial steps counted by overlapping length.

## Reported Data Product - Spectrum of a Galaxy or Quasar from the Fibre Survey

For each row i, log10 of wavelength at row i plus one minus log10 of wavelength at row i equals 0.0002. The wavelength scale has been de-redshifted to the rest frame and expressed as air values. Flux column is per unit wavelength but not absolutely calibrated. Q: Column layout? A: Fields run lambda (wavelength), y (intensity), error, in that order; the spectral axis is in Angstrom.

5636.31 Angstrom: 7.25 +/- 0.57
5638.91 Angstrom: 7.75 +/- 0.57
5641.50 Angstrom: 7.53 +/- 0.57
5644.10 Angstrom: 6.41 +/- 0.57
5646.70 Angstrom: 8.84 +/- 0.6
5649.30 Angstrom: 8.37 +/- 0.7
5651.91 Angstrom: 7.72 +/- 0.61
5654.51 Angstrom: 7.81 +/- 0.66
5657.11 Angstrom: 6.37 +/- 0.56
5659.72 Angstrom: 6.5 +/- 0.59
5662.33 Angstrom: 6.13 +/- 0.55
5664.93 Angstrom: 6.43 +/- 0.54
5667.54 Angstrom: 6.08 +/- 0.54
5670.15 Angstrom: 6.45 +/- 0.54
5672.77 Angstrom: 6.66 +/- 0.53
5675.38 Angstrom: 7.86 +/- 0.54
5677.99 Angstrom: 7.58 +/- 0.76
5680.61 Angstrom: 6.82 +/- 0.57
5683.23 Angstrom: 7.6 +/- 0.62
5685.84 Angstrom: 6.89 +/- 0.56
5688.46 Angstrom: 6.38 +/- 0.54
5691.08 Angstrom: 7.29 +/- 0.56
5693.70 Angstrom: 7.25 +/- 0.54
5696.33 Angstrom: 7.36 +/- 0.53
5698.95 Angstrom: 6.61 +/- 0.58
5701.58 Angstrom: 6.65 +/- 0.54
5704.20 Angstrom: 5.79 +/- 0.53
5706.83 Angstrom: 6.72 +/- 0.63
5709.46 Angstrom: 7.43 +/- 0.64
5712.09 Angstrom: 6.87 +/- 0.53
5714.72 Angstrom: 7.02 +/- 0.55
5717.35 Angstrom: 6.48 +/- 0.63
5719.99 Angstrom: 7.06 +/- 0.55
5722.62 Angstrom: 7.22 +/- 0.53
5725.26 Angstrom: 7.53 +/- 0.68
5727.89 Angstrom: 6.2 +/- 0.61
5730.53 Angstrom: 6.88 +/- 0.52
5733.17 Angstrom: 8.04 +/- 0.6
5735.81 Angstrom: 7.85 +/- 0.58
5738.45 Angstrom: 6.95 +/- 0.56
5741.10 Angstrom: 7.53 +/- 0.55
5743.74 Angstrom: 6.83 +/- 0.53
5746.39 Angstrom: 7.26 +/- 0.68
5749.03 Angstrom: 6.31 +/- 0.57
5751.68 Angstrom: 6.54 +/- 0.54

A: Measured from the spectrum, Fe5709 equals 1.6 Angstrom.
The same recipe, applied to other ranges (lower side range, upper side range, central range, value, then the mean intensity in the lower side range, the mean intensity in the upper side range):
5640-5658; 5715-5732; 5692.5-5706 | 0.8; 7.61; 6.91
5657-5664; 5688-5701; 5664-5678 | -0.5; 6.33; 7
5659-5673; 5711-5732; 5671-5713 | -2.4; 6.35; 6.92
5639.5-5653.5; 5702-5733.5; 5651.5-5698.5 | 3.1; 7.78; 6.9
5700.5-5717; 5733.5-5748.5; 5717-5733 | 0.0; 6.74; 7.28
